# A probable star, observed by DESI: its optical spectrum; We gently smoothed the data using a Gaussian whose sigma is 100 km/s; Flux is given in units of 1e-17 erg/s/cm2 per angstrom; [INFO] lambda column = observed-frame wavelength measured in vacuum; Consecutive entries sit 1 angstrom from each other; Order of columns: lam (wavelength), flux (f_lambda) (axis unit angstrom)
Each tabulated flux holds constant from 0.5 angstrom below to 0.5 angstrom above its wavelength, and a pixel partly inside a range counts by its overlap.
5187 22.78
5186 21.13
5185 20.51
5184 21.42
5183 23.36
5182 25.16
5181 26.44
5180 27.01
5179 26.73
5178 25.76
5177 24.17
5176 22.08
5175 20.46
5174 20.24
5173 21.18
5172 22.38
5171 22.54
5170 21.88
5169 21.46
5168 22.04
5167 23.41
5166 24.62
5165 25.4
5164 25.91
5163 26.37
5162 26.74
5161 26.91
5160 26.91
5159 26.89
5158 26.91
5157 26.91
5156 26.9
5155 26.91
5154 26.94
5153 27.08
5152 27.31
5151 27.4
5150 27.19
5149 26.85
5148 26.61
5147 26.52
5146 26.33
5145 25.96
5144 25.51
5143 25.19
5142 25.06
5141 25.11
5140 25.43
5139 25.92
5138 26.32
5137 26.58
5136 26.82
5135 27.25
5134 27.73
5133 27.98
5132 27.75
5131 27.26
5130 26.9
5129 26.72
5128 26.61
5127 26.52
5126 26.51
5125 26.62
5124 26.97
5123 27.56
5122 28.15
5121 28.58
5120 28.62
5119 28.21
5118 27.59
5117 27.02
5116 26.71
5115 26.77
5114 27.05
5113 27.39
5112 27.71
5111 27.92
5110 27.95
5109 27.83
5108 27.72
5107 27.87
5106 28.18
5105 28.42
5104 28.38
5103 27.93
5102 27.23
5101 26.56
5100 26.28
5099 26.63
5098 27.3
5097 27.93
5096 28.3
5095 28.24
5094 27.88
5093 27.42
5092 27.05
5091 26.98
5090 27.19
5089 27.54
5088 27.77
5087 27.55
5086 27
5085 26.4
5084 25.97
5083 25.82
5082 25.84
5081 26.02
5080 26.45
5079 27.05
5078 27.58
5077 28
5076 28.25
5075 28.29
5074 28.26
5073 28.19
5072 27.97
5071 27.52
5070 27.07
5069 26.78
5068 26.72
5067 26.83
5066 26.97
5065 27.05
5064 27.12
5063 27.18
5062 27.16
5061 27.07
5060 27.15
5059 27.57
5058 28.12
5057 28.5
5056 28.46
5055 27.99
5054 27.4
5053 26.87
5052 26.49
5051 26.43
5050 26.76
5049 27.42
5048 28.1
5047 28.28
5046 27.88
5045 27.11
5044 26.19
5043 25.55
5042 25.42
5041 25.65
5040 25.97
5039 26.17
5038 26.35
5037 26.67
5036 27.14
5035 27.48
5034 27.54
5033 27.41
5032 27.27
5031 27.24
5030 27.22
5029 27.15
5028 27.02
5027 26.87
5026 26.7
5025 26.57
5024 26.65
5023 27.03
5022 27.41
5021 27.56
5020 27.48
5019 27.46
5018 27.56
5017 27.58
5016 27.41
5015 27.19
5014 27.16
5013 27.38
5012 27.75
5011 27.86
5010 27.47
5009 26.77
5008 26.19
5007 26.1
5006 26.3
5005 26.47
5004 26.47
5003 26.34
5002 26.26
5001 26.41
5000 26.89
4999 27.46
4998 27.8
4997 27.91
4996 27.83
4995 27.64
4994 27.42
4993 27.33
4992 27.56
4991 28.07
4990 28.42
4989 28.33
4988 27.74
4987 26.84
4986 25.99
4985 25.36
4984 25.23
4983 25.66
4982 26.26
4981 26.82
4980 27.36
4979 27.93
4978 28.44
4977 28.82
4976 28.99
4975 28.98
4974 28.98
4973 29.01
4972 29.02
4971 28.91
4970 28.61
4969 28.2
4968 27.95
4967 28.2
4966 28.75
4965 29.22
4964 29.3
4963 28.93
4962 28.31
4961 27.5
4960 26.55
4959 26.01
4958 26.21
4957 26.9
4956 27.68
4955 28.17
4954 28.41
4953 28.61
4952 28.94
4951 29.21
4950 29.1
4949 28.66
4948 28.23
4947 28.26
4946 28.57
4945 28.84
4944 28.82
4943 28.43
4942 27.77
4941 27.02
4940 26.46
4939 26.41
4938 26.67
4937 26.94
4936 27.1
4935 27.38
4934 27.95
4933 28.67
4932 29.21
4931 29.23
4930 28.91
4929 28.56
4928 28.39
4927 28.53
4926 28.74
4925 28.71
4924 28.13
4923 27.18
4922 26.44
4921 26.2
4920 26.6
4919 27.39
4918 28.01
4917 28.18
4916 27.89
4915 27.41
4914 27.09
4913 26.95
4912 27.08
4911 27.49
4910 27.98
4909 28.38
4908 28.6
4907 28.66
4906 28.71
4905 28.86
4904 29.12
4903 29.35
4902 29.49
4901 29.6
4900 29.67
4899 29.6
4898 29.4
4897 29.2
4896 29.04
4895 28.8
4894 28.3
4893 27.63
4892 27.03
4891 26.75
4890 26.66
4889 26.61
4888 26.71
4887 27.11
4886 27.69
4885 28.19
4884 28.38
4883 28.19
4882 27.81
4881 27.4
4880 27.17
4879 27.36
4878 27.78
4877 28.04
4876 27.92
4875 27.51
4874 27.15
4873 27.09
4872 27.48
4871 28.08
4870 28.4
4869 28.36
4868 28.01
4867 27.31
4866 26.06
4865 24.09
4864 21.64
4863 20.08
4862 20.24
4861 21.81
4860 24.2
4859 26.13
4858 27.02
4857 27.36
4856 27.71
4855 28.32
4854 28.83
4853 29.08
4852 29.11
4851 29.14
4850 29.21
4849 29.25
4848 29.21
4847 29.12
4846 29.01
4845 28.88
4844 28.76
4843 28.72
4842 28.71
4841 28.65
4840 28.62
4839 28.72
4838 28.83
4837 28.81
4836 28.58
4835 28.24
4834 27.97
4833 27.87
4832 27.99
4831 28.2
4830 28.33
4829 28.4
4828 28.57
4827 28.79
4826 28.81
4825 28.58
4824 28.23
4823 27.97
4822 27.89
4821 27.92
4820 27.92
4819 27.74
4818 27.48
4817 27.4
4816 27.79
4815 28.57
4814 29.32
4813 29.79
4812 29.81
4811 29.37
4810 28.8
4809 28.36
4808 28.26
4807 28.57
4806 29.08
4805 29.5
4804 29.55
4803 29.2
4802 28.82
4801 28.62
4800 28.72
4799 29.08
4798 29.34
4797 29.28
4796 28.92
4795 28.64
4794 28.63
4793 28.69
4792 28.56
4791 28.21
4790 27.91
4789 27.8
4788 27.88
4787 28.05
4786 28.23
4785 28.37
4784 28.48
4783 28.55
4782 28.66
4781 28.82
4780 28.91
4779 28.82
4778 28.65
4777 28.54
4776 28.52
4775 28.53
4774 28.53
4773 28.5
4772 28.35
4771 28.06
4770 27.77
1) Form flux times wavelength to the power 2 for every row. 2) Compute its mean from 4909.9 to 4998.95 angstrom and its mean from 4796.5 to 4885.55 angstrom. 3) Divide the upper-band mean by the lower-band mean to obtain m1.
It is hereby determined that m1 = 1.04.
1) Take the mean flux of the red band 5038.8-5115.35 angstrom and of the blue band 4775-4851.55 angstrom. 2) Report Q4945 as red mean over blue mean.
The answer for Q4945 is 0.95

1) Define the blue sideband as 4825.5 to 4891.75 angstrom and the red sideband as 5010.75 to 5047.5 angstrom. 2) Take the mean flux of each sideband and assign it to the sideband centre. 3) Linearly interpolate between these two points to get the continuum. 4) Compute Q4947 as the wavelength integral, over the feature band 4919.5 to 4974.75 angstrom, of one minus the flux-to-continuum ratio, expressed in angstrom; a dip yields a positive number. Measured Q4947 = -1.64 angstrom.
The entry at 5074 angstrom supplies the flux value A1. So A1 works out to 28.26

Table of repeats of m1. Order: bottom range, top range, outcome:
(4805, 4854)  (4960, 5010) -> 1.03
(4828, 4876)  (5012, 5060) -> 1.06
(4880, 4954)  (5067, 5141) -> 1.05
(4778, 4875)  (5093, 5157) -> 1.09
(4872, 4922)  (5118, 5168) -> 1.05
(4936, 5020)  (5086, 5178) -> 1.02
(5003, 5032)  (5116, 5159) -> 1.04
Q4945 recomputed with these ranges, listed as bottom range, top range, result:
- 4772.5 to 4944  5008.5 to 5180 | 0.95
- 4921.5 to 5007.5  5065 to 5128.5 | 0.99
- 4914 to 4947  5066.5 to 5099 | 0.98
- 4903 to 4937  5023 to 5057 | 0.96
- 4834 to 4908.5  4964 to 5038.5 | 0.99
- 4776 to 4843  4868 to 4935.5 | 0.98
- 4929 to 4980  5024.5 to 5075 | 0.96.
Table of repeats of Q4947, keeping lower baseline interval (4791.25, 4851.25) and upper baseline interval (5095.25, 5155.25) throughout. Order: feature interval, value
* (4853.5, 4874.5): 1.8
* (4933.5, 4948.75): 0.2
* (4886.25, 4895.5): 0.3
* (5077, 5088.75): 0.2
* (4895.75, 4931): -0.1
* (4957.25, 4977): -0.3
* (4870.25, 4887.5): 0.4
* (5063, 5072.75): 0.1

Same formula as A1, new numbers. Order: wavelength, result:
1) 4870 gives 28.4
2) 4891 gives 26.75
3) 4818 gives 27.48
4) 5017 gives 27.58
